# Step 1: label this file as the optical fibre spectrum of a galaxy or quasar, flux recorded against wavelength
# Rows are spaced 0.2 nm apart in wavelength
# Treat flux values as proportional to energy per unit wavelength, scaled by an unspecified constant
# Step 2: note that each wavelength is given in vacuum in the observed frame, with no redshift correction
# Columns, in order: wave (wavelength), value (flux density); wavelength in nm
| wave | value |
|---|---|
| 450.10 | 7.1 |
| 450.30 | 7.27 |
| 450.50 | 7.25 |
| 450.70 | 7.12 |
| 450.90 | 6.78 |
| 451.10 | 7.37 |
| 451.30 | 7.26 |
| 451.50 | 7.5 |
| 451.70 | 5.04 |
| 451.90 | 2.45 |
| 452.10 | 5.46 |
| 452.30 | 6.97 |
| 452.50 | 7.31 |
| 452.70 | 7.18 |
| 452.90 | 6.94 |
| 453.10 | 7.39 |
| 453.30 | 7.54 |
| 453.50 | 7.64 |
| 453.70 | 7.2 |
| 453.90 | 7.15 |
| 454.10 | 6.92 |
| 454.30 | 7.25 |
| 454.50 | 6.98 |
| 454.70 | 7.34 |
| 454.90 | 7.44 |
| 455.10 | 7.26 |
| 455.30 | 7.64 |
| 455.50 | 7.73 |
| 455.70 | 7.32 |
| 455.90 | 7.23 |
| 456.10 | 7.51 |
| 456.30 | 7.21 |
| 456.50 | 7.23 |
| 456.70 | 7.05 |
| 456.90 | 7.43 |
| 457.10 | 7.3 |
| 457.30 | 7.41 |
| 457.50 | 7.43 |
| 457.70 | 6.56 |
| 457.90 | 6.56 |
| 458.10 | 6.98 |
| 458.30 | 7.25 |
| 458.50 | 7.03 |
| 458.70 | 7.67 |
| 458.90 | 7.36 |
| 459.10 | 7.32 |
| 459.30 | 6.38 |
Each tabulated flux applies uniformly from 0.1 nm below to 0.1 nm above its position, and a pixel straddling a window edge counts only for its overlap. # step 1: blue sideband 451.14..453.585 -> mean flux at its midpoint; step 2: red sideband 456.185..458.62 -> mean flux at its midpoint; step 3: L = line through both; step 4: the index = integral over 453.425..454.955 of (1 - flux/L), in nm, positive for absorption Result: -0.10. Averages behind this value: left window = 6.57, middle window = 7.23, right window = 7.13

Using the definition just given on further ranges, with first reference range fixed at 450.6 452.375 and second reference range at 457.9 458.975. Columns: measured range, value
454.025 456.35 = -0.21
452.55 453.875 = -0.18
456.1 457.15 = -0.05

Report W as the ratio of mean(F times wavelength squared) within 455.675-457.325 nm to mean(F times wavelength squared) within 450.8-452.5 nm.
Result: 1.21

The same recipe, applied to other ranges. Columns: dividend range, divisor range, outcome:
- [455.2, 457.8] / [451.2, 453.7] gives 1.13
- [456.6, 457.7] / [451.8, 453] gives 1.22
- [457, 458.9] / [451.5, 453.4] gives 1.16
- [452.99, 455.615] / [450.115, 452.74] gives 1.14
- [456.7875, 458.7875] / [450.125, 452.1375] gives 1.15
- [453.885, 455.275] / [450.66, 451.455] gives 1.02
